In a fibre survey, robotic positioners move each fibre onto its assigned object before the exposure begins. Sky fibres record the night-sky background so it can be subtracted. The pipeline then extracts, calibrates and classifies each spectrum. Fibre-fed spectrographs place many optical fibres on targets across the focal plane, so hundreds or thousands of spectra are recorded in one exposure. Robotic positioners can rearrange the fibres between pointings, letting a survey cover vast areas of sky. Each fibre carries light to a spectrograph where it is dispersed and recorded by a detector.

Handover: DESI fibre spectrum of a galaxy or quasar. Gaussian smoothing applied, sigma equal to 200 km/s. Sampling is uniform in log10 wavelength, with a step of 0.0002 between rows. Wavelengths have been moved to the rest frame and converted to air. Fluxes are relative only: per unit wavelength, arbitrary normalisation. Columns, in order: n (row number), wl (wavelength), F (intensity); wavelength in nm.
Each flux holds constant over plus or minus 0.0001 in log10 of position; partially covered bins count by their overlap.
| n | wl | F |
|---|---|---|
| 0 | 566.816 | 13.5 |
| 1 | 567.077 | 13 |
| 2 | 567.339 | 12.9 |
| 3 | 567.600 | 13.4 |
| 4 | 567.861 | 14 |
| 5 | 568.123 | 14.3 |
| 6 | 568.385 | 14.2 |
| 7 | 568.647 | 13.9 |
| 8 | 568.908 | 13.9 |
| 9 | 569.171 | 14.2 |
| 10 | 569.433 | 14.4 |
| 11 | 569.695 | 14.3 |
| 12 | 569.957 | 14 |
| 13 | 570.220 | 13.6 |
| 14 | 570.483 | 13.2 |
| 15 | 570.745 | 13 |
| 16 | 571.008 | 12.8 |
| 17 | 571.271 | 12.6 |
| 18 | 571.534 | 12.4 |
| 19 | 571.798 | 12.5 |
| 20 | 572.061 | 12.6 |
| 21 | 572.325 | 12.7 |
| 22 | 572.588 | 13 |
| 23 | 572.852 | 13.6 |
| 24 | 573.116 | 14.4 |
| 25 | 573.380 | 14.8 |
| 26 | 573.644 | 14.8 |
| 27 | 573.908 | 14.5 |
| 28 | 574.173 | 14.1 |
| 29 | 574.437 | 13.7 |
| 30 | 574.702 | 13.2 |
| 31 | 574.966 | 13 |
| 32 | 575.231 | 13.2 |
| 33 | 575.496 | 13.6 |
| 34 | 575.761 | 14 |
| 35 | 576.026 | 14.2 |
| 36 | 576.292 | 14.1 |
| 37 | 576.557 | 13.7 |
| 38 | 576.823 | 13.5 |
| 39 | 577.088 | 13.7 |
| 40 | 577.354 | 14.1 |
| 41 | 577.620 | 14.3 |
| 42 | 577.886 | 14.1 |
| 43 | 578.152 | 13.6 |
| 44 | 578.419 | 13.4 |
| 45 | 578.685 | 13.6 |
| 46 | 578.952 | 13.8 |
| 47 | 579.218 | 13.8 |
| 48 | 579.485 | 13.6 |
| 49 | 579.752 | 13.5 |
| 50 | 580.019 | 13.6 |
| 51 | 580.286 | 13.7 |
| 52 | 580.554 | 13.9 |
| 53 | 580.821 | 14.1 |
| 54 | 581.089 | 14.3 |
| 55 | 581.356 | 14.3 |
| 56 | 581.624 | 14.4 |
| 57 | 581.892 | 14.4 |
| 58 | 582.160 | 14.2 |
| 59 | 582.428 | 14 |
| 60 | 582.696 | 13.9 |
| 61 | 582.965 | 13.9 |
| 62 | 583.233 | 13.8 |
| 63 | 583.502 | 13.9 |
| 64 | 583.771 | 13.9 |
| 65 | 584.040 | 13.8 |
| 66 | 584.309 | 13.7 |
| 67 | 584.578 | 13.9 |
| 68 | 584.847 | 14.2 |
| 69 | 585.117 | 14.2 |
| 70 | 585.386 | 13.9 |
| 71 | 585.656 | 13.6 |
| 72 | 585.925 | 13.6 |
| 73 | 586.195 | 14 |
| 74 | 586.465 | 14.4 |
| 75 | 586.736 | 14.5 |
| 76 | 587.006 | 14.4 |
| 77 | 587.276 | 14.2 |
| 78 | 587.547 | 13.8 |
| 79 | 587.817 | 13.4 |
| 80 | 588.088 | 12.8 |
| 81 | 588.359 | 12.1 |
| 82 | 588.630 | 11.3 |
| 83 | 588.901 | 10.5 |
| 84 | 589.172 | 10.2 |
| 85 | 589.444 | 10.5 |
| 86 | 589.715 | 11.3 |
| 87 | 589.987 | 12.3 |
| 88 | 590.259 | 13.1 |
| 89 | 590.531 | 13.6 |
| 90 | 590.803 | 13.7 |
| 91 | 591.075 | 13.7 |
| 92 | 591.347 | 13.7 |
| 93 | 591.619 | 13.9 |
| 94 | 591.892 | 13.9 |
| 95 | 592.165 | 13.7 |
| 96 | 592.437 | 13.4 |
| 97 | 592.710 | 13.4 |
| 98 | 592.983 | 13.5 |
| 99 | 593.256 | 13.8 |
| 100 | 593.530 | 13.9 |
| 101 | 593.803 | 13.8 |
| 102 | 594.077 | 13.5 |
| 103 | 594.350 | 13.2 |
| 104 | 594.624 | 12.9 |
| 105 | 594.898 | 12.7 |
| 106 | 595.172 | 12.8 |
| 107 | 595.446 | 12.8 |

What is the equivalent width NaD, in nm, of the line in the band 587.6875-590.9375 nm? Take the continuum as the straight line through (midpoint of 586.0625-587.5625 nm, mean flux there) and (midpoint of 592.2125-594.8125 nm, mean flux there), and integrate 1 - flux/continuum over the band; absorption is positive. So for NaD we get 0.440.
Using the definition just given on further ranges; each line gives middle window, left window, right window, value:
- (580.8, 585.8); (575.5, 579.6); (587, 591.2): -0.32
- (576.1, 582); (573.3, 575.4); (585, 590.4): -0.15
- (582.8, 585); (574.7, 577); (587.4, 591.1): -0.18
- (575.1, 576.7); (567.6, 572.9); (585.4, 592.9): -0.05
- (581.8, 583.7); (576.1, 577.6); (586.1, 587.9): 0.00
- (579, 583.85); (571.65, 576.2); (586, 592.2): -0.23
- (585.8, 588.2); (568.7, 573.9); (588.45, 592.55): -0.22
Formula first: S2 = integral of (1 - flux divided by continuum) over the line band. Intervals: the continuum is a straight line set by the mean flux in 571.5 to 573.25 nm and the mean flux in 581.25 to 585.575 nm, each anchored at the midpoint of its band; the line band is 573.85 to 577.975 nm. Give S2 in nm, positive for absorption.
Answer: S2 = -0.13 nm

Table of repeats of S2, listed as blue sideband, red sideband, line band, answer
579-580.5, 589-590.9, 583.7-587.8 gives -0.417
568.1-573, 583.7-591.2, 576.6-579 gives -0.087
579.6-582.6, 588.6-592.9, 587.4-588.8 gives 0.045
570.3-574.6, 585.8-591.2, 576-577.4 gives -0.060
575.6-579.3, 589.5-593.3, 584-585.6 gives -0.046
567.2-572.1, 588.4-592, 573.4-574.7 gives -0.093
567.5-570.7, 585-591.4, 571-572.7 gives 0.143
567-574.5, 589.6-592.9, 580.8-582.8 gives -0.112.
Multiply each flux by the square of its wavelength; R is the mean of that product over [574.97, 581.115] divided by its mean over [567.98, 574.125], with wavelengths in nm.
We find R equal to 1.03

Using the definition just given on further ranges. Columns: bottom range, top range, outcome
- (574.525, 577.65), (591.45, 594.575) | 1.05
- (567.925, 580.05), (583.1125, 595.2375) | 1.02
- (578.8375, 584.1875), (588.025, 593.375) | 0.94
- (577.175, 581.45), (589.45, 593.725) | 1.00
